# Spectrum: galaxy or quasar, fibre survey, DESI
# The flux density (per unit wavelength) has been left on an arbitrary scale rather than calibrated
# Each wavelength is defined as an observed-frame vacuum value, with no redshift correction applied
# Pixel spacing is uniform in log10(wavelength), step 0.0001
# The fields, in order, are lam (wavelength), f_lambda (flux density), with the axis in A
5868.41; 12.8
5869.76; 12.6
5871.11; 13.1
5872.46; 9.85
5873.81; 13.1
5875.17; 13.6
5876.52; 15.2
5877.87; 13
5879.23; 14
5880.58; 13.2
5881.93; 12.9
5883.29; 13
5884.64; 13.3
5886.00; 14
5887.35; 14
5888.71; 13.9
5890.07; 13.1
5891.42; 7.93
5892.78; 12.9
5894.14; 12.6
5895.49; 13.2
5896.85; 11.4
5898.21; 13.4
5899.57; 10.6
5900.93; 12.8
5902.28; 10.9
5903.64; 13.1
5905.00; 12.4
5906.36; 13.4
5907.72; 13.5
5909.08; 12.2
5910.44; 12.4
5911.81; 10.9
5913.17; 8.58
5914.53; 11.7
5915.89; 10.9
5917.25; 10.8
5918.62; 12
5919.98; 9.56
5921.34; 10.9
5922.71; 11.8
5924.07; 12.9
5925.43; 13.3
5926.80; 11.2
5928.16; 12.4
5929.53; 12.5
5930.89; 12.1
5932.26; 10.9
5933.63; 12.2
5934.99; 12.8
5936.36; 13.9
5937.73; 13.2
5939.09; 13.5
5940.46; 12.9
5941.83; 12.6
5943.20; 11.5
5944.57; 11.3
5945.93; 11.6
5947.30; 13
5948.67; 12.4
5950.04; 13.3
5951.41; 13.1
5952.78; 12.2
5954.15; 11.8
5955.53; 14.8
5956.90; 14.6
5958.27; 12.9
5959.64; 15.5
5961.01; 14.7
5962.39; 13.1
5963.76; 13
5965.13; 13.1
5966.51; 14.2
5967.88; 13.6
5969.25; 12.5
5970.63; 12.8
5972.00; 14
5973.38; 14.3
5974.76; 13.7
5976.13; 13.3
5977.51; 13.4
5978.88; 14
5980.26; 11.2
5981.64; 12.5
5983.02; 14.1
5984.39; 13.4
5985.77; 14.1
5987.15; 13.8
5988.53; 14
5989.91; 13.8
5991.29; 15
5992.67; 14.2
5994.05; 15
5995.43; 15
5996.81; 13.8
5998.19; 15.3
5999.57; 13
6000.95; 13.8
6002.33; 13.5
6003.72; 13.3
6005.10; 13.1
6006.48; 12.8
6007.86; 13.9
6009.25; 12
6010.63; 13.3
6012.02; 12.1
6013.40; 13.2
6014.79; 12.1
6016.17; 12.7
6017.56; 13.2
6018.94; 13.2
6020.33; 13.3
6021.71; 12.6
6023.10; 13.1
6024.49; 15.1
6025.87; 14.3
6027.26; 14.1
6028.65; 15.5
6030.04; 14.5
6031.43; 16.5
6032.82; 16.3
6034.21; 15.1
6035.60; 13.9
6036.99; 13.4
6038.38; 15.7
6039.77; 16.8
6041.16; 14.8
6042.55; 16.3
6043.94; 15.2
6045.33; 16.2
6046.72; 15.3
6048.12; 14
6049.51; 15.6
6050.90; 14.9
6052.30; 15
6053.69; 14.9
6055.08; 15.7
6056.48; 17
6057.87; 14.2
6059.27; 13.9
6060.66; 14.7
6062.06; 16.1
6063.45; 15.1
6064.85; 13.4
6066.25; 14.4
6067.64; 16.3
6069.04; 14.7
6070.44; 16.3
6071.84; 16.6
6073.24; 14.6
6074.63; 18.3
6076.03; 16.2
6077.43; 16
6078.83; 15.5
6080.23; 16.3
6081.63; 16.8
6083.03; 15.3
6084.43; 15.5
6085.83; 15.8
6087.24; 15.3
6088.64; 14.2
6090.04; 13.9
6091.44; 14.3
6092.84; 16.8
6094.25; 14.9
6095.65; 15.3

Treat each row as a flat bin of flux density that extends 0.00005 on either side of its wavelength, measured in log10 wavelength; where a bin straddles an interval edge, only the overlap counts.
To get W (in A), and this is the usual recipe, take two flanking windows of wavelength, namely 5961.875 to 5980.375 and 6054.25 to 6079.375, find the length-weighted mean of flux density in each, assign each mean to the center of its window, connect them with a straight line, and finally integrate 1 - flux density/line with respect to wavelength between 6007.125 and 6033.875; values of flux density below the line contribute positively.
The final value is 1.34 A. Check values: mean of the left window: 13.4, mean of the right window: 15.5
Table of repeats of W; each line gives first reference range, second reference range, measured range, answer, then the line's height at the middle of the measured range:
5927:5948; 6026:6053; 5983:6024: 1.9 A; 14.2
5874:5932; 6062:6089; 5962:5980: 0.3 A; 13.6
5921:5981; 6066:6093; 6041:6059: -0.3 A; 15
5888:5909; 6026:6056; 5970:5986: 0.6 A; 13.9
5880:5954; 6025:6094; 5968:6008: 0.3 A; 13.8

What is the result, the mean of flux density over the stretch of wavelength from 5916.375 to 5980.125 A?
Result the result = 12.8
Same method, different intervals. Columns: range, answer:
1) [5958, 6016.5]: 13.5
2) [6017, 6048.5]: 14.7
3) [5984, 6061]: 14.3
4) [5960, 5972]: 13.5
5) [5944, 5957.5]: 12.8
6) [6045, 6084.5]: 15.5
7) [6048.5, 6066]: 15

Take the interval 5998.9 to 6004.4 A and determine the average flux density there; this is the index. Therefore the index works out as 13.4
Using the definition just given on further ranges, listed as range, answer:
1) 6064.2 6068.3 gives 14.7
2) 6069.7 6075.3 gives 16.4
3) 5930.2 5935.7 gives 12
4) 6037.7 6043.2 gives 15.9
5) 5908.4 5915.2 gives 11.1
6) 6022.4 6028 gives 14.2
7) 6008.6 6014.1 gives 12.6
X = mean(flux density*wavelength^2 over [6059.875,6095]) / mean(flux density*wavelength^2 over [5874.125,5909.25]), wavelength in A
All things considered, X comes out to 1.3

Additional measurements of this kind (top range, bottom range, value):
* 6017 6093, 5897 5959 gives 1.29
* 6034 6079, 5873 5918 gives 1.30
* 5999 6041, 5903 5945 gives 1.19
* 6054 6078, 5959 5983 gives 1.19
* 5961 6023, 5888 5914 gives 1.15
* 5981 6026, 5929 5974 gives 1.06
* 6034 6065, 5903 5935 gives 1.34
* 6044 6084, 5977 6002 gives 1.14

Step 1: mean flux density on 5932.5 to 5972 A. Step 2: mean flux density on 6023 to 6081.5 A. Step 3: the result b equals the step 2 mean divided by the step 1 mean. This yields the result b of 1.17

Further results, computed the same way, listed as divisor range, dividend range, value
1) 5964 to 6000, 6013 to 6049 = 1.06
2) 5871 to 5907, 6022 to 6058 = 1.19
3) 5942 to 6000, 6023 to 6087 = 1.14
